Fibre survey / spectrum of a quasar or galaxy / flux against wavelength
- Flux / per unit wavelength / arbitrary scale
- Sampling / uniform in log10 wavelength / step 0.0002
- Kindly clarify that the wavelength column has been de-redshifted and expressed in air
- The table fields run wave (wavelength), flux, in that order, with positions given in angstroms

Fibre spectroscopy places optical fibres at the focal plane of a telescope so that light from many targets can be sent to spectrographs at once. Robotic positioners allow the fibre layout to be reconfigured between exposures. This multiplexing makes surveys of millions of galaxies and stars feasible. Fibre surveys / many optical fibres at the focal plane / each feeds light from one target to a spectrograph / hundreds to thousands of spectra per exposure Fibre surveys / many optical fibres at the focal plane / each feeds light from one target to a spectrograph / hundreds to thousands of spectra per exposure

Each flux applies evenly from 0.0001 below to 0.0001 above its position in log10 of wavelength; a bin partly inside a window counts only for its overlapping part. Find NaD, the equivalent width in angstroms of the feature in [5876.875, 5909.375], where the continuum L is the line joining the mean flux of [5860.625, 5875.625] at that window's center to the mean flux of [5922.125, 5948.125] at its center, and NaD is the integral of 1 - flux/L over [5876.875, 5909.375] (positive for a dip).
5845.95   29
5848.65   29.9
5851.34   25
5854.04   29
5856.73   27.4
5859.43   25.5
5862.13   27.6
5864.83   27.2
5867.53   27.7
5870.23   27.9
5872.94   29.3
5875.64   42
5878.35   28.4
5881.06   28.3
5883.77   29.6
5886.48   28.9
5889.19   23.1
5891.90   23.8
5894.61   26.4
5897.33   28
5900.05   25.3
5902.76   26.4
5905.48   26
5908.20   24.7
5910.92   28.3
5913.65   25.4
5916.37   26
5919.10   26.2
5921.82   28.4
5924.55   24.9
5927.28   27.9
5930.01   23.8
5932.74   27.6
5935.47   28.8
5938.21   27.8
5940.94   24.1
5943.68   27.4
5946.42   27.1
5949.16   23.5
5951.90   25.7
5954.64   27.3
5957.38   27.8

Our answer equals 1.8 angstroms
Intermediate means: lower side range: 29.2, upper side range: 26.6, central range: 26.6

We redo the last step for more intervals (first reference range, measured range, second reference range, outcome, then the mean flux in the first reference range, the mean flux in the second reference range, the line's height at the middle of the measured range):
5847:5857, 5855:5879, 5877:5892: -1.4 angstroms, 27.9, 27.3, 27.6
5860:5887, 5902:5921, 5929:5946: 1.1 angstroms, 29.6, 26.7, 27.9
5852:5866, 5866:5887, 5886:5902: -3.0 angstroms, 27.2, 25.8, 26.5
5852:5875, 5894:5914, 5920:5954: 0.6 angstroms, 28.1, 26.4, 27.2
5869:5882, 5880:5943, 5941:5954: 4.4 angstroms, 31.3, 25.8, 28.5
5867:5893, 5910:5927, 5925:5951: 0.4 angstroms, 29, 26.4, 27.3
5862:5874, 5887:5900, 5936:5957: 0.9 angstroms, 27.9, 26.3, 27.4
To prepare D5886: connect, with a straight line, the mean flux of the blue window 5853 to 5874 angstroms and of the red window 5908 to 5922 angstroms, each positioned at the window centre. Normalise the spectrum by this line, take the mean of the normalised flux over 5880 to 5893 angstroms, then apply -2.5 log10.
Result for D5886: 0.02 mag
